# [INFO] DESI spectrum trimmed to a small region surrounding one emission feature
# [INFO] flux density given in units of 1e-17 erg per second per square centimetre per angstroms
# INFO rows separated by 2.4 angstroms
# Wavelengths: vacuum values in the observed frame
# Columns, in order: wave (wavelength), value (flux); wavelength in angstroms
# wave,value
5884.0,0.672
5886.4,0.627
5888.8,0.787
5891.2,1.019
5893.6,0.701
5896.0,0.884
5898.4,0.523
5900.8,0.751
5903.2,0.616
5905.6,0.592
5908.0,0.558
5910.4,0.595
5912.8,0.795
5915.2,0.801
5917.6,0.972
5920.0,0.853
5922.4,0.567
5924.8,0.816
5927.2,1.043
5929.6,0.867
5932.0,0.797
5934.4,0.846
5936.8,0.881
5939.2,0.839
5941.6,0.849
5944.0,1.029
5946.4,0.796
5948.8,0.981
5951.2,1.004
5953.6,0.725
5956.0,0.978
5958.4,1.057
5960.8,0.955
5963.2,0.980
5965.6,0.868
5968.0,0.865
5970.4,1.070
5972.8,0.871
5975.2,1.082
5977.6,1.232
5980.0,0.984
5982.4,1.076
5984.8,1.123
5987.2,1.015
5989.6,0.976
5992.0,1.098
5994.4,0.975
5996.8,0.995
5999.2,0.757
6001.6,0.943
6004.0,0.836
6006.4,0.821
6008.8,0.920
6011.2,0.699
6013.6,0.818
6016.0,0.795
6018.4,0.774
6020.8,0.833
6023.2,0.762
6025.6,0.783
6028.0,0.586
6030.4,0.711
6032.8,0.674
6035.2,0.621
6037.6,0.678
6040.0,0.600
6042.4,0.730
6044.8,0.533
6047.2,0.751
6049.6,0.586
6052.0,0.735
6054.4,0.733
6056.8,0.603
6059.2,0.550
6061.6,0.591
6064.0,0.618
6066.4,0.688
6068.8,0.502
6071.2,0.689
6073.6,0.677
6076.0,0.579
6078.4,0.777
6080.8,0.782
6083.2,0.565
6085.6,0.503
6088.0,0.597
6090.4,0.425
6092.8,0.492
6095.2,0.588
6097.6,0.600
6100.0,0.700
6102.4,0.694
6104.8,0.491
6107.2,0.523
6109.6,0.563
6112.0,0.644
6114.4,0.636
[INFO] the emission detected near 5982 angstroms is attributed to C III] 1909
